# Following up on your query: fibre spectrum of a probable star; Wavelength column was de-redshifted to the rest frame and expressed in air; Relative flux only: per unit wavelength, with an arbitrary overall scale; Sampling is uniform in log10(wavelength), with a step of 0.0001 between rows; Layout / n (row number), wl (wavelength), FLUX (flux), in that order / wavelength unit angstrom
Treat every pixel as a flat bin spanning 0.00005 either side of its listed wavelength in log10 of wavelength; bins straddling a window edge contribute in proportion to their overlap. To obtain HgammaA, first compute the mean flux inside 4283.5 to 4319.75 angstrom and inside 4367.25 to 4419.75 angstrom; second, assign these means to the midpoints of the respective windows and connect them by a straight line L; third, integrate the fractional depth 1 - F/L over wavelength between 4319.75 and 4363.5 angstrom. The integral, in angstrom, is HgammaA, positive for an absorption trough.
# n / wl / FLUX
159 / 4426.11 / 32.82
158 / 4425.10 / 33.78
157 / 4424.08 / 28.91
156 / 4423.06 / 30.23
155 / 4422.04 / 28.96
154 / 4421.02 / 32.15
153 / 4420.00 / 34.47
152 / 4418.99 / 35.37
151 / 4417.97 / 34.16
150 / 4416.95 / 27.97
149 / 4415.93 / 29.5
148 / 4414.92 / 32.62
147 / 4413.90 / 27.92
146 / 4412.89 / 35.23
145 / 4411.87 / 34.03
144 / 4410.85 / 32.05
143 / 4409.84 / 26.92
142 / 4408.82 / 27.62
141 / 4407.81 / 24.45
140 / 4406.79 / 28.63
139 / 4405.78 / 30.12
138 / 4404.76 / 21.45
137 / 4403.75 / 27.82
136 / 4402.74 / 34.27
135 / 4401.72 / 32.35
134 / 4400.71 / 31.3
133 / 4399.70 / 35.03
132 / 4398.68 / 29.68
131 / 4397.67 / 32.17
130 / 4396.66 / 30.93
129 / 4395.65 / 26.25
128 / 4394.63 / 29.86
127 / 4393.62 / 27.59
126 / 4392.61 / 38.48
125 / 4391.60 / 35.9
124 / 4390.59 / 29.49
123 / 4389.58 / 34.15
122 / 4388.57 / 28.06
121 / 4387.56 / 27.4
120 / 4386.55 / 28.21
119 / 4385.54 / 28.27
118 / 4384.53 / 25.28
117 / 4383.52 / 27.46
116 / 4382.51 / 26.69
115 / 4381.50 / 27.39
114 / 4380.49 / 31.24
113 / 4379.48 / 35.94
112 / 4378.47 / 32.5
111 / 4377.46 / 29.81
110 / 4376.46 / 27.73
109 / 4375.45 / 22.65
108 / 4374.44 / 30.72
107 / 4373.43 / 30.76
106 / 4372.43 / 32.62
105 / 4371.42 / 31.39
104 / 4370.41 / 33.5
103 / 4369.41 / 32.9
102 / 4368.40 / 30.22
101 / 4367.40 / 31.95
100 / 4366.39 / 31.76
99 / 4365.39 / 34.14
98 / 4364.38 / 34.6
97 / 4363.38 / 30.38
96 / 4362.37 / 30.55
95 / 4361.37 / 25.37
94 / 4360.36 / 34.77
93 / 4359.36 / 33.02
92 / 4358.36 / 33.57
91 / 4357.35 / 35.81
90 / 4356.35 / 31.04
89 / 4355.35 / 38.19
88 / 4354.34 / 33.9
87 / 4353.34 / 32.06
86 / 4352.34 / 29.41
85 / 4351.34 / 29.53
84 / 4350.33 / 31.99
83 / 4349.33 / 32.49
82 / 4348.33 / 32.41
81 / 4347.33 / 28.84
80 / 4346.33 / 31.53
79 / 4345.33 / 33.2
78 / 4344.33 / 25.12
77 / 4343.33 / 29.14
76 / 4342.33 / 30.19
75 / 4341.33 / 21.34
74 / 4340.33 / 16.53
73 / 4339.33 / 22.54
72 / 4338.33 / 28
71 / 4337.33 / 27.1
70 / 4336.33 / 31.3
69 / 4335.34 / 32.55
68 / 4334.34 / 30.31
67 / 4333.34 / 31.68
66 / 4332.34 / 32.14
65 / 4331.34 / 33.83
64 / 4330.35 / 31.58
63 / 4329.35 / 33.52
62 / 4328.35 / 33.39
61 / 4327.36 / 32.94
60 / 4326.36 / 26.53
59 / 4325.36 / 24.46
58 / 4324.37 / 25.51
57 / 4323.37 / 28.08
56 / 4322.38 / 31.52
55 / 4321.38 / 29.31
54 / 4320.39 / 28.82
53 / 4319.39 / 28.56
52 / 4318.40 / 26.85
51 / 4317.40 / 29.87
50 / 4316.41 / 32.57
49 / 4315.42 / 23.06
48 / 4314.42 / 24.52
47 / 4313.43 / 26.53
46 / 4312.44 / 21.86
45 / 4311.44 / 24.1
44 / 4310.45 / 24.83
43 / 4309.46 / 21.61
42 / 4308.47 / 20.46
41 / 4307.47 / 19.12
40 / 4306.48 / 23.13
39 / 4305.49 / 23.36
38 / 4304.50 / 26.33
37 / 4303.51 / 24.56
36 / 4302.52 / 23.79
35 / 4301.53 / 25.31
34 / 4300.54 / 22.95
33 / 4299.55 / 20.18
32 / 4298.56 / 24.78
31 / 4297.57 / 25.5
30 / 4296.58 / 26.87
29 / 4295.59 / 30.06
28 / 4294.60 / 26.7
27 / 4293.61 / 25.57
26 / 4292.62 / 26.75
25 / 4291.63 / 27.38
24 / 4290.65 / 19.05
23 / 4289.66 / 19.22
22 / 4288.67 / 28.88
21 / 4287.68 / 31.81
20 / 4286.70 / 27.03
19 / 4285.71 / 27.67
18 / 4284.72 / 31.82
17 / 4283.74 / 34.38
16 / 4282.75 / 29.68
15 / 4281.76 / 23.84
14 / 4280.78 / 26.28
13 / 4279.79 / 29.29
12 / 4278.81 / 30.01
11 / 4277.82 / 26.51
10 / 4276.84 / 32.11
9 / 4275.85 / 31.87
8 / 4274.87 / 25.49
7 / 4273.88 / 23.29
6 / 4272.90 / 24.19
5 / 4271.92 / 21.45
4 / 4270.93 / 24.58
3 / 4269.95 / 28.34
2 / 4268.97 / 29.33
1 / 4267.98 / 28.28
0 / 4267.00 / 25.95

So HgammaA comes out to -4.0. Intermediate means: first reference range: 25.5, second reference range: 30.3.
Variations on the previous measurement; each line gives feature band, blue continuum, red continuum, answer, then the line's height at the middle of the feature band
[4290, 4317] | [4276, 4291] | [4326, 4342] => 3.8 angstrom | 28.4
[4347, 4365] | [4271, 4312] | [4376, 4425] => -2.3 angstrom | 28.5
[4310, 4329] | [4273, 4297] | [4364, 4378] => 0.9 angstrom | 28.9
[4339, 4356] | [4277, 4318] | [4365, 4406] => -0.6 angstrom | 28.4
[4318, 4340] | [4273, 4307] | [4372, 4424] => -1.3 angstrom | 27.8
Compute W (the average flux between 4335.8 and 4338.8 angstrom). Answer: 28.9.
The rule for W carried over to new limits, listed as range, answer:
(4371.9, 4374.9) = 31.4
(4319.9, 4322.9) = 29.9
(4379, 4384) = 29.7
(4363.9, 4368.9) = 32.5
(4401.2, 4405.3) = 29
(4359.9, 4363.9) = 30.2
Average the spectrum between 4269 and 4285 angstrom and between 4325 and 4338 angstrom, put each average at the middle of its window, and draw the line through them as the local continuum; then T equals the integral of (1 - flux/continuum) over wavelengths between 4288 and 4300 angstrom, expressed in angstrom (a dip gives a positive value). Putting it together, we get 1.5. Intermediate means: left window 27.7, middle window 25.2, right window 30.9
